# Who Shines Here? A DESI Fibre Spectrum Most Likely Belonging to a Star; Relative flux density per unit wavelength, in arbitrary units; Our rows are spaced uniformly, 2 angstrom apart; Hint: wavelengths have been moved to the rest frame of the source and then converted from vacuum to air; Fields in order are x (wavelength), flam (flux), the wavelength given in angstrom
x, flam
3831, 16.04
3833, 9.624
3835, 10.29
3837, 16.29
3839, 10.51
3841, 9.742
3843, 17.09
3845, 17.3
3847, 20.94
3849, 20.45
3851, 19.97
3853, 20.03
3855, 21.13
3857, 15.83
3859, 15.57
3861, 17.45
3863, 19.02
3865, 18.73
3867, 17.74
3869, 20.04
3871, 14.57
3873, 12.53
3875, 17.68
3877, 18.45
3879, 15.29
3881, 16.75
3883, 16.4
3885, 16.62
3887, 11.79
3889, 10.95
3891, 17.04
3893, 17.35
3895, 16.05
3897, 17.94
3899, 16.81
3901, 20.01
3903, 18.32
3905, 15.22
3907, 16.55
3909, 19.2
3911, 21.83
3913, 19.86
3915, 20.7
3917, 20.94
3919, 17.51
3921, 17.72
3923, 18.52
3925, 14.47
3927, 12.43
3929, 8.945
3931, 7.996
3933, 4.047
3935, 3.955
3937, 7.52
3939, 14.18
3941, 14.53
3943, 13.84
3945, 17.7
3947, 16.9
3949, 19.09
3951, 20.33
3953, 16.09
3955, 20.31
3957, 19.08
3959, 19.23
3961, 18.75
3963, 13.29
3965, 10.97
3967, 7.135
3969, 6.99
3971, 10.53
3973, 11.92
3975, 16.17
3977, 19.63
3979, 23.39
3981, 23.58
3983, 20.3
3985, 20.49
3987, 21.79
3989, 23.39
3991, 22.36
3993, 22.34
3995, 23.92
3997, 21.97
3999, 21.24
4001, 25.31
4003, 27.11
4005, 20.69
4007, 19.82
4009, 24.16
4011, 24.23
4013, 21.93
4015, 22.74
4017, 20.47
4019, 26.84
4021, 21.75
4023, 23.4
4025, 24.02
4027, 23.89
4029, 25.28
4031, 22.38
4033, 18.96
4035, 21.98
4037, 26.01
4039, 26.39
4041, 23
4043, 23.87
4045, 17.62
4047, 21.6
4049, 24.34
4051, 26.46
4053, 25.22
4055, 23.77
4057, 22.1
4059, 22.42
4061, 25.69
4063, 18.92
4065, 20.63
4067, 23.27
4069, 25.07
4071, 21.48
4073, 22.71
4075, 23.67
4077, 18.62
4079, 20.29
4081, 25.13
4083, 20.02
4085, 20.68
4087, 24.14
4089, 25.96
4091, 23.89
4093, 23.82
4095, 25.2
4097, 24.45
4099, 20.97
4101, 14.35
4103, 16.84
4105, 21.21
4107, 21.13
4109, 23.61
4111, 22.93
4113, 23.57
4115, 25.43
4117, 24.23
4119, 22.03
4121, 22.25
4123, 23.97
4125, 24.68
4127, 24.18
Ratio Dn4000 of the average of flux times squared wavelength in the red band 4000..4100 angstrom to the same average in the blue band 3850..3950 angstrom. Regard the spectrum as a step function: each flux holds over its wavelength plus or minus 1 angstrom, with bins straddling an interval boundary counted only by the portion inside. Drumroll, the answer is 1.5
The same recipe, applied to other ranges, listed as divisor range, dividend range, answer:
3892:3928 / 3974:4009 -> 1.29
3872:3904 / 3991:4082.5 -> 1.52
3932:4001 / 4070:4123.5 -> 1.41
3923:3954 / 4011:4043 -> 1.88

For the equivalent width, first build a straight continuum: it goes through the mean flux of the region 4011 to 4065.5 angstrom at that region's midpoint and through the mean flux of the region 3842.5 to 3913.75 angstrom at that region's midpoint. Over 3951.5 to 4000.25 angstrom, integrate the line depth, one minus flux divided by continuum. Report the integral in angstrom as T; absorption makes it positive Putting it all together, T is 6.4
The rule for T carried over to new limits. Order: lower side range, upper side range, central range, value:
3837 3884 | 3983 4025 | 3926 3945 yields 9.4 angstrom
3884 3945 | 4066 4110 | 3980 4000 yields -4.4 angstrom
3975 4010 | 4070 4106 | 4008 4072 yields -3.1 angstrom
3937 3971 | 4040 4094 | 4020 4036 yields -2.1 angstrom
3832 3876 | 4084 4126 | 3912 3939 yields 7.0 angstrom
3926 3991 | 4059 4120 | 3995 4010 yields -4.5 angstrom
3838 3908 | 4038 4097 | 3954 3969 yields 3.5 angstrom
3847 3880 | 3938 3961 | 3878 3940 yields 8.4 angstrom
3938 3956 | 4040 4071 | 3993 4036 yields -4.8 angstrom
